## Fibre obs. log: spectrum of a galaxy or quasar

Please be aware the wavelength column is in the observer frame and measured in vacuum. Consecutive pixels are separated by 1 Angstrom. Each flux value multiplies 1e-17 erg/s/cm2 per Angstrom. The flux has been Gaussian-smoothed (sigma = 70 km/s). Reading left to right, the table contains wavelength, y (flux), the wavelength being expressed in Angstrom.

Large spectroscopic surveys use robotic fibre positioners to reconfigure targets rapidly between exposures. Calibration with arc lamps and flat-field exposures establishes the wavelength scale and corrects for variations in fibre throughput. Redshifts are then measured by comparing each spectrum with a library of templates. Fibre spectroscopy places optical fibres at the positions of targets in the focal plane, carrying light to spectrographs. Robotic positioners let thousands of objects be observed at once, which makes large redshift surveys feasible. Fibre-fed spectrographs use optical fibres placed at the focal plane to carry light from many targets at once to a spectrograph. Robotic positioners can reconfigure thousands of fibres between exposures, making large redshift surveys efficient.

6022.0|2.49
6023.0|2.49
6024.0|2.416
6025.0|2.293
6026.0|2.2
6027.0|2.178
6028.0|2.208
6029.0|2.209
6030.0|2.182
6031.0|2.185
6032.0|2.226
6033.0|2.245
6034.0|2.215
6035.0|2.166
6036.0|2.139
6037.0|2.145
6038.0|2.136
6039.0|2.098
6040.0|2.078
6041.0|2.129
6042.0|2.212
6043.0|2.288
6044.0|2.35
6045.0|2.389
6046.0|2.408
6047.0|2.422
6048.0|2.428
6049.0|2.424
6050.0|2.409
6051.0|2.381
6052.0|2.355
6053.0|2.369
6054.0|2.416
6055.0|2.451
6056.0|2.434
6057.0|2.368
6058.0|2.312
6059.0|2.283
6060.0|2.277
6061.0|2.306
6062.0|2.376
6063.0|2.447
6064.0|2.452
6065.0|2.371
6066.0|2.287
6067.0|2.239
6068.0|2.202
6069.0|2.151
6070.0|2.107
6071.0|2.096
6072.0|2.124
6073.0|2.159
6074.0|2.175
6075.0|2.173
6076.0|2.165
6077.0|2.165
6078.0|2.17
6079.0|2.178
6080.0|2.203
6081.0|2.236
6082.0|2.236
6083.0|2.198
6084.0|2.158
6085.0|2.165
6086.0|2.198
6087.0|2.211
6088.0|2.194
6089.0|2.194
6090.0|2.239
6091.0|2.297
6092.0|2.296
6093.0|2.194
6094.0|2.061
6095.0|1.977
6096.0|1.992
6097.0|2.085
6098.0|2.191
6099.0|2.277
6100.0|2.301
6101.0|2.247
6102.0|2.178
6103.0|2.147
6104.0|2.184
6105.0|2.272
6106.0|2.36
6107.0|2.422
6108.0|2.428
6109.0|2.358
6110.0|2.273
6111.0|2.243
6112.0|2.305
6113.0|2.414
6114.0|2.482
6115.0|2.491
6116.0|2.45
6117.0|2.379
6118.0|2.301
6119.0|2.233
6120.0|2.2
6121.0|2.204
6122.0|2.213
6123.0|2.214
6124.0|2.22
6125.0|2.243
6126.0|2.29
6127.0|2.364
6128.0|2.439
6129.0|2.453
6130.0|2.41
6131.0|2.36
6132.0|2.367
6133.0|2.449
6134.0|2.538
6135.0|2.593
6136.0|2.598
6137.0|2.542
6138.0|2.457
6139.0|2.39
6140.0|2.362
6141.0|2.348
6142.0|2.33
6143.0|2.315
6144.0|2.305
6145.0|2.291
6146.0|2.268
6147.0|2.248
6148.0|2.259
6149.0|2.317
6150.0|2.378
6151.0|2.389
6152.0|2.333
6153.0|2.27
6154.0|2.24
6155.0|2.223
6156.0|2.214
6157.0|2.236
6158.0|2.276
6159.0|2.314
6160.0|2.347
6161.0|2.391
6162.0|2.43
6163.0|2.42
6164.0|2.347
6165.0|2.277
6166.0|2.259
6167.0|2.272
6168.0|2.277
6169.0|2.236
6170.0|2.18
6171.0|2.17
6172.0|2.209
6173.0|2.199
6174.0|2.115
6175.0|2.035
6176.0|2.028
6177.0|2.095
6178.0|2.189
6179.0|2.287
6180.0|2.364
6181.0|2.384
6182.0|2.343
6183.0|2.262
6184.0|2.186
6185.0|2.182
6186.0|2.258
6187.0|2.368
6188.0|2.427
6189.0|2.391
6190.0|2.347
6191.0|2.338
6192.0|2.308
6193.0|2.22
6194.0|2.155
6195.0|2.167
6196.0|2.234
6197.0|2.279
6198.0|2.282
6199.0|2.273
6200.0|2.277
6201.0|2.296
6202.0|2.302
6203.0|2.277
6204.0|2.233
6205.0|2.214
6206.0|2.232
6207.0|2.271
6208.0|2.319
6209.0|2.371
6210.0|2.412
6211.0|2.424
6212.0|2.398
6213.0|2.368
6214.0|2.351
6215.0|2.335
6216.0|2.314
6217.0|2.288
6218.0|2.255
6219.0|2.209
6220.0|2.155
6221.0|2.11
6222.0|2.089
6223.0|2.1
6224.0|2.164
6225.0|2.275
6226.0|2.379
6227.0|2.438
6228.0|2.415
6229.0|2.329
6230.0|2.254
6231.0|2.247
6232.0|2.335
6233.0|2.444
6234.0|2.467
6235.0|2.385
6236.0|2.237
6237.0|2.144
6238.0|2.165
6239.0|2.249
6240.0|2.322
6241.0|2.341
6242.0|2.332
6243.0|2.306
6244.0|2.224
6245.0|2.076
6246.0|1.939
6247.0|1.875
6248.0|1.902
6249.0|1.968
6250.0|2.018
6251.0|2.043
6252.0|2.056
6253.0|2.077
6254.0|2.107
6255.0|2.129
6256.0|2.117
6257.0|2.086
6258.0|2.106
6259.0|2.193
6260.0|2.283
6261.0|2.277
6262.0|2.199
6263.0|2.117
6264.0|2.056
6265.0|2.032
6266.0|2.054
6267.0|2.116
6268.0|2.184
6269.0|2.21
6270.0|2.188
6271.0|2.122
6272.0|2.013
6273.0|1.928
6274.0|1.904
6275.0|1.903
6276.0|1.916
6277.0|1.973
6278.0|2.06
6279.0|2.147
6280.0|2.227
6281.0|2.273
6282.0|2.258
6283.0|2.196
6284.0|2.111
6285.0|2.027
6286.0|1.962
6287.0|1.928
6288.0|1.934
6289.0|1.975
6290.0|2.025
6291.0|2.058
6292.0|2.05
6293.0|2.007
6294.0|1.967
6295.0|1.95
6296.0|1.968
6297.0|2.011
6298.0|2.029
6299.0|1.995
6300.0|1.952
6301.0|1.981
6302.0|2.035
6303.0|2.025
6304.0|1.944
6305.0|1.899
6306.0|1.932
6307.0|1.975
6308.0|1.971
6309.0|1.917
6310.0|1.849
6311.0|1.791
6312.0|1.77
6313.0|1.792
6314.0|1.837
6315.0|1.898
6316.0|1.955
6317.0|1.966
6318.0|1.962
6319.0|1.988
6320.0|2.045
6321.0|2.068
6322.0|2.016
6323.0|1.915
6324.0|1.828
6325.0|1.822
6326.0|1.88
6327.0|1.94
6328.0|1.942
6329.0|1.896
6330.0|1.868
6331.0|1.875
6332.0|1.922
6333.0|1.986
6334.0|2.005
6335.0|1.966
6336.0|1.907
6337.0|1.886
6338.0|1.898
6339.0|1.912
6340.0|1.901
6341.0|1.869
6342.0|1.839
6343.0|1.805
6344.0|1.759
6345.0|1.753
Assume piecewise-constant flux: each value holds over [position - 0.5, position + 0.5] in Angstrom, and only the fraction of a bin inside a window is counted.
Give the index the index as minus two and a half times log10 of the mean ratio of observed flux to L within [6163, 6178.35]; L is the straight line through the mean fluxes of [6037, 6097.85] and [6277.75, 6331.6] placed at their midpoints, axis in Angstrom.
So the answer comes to -0.04 mag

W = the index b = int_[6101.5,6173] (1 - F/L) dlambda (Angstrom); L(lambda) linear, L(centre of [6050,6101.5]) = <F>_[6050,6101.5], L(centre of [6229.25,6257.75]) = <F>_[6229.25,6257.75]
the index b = -3.6 Angstrom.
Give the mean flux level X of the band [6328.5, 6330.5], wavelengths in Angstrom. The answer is 1.88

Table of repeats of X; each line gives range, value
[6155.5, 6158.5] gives 2.24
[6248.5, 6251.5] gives 2.01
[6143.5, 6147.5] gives 2.28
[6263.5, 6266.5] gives 2.05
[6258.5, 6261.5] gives 2.25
